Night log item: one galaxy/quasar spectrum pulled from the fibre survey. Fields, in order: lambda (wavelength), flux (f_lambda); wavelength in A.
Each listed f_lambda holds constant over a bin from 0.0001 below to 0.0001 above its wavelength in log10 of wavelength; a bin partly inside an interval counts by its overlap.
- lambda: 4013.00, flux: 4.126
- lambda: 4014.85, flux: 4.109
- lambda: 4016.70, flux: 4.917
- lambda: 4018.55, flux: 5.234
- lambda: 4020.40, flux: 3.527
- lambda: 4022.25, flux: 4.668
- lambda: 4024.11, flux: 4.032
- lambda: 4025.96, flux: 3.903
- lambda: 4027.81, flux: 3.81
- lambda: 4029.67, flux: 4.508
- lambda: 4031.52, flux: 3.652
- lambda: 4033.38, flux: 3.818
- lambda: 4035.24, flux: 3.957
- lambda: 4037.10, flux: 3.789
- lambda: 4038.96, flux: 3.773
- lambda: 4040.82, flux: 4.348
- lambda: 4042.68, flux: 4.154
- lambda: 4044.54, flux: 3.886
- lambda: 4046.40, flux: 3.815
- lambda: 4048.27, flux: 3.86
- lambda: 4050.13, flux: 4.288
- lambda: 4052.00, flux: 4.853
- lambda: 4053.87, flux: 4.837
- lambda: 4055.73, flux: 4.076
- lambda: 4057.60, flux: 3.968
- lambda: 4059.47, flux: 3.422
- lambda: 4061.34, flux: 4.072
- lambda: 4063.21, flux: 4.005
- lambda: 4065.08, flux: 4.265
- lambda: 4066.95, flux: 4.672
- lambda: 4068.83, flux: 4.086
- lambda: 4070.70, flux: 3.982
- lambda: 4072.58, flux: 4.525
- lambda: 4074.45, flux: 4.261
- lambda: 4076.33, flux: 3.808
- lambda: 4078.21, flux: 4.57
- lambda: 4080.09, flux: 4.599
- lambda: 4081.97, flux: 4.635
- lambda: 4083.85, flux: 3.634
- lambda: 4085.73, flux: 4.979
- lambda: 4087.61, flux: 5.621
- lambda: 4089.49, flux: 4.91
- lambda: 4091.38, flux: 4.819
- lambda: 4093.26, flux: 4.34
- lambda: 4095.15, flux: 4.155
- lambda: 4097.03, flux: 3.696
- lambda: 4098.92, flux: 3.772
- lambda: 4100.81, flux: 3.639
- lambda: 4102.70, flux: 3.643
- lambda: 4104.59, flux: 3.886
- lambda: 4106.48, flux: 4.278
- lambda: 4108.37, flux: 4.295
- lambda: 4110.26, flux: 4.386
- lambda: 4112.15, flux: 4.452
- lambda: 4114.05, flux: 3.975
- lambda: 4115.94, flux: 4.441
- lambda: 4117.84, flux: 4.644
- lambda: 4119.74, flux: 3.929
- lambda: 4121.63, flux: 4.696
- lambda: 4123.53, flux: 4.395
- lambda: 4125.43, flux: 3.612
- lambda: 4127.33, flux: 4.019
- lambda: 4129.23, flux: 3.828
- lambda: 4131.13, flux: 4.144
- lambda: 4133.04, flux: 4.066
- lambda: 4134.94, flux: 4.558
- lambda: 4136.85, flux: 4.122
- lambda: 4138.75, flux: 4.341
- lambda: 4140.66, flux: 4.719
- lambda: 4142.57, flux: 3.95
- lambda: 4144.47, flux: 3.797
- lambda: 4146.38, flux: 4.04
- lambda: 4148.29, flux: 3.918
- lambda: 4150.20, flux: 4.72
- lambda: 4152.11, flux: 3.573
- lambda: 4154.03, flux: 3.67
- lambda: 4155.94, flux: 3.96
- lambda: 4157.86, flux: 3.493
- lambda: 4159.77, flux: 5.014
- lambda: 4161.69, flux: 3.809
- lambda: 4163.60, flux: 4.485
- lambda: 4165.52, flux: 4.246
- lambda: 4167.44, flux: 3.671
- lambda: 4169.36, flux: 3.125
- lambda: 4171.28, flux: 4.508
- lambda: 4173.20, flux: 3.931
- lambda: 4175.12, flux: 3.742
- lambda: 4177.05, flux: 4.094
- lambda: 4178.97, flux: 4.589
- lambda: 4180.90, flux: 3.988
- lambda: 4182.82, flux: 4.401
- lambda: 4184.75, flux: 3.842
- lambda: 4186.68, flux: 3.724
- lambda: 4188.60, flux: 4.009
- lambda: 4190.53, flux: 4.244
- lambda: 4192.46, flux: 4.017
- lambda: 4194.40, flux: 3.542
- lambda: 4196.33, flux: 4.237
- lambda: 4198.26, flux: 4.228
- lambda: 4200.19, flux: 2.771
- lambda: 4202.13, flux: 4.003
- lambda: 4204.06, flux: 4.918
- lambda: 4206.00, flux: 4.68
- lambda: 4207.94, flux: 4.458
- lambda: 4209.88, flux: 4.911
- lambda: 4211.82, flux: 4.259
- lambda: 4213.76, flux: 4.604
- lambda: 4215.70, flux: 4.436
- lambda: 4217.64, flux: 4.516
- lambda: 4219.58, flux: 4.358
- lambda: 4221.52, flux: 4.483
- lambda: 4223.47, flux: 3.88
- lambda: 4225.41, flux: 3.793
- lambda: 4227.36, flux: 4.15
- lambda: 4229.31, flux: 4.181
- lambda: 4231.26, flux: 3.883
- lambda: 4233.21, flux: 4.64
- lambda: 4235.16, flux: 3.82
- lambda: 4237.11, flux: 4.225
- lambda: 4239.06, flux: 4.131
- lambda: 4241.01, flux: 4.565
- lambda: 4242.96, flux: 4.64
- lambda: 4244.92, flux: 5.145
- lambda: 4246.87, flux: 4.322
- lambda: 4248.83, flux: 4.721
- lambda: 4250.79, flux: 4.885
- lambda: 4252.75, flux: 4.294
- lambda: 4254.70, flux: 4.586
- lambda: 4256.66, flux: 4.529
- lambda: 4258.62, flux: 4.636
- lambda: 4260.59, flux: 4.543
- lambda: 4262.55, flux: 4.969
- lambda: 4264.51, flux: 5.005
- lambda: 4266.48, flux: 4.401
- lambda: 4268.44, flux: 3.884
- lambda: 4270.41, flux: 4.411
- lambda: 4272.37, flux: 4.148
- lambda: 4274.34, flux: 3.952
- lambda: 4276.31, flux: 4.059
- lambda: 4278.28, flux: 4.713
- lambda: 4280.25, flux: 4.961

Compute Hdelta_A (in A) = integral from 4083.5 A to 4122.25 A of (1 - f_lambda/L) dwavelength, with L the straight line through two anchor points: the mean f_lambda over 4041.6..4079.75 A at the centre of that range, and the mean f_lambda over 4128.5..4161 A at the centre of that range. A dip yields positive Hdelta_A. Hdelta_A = -1.47 A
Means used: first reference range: 4.18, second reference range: 4.11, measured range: 4.3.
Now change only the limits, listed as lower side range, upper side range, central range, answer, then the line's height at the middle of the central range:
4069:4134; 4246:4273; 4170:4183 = 0.7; 4.38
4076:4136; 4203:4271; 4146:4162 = 1.1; 4.34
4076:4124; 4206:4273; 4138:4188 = 3.7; 4.37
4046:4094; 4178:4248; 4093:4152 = 2.4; 4.31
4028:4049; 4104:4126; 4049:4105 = -2.2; 4.11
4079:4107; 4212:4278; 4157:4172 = 1.1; 4.35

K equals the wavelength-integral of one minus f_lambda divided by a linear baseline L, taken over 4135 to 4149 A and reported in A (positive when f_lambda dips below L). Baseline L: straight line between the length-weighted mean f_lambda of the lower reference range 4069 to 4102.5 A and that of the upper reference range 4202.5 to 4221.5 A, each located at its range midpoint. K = 0.8 A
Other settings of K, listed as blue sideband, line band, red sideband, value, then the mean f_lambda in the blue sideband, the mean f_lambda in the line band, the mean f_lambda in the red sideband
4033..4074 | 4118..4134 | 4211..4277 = 0.4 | 4.12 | 4.11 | 4.39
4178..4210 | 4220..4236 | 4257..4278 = 0.6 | 4.13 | 4.11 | 4.41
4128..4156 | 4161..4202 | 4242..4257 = 3.2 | 4.1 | 3.96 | 4.64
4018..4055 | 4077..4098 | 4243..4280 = -1.6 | 4.12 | 4.53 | 4.52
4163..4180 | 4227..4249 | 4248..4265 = 0.9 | 4.03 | 4.36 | 4.68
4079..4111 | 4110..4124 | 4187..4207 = -0.4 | 4.31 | 4.36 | 4.06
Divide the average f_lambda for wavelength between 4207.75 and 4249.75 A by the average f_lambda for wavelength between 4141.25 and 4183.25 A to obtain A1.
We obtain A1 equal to 1.1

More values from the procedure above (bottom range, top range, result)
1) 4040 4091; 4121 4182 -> 0.95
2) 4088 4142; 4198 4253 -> 1.03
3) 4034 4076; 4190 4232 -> 1.02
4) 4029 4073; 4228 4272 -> 1.09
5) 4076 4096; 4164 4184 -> 0.88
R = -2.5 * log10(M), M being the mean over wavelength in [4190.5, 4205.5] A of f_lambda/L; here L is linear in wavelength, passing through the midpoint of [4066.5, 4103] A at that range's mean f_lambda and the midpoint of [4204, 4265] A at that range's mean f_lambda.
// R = 0.11 mag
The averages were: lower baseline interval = 4.32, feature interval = 4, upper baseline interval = 4.46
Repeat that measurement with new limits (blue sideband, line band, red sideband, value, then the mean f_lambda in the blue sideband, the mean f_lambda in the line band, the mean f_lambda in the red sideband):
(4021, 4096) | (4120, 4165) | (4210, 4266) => 0.053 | 4.23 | 4.13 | 4.44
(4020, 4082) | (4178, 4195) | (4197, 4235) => 0.049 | 4.13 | 4.05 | 4.26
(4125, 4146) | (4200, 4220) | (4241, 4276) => -0.013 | 4.12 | 4.42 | 4.53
